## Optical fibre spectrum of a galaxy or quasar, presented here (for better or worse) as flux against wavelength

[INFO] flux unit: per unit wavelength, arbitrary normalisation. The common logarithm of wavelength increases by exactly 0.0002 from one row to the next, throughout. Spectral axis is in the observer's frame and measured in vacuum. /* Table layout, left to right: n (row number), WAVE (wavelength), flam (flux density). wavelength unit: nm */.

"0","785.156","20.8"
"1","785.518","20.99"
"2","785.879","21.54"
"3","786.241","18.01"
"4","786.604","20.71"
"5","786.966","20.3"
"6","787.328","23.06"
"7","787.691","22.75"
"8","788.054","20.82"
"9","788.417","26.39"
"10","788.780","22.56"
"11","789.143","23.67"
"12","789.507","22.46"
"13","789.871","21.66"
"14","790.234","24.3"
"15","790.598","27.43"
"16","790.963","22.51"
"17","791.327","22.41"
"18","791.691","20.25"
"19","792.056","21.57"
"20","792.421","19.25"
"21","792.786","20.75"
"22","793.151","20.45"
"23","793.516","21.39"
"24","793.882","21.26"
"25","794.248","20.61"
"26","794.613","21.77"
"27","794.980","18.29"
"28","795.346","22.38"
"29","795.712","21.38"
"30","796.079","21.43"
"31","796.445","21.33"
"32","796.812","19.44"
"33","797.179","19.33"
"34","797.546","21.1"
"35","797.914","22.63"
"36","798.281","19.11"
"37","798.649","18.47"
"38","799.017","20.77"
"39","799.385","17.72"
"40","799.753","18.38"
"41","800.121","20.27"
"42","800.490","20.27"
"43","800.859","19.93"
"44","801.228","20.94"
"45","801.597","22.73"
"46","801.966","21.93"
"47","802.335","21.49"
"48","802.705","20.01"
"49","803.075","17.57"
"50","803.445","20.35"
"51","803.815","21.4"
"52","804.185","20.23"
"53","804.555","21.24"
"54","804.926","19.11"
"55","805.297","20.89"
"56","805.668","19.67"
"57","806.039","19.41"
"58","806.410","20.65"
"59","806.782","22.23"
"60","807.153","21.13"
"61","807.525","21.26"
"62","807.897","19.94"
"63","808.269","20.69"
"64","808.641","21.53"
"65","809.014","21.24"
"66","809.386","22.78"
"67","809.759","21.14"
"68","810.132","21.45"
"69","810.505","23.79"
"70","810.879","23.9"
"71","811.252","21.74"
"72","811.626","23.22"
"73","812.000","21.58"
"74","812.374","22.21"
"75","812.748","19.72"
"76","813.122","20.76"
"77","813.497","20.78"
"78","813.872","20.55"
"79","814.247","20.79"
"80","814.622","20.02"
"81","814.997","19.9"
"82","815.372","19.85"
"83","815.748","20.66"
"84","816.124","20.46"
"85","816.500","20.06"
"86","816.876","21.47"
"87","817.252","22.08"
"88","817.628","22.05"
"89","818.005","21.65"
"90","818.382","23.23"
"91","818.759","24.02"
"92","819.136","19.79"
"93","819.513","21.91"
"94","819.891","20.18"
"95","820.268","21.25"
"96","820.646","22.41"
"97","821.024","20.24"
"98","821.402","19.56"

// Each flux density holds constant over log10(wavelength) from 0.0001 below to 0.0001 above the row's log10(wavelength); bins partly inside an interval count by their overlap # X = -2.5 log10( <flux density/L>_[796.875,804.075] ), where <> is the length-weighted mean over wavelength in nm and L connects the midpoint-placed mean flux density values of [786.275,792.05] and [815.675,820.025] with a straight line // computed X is 0.10 mag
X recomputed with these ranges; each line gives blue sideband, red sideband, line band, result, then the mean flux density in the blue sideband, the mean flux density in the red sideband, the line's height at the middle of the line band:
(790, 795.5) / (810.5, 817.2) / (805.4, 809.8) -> 0.02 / 21.6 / 21.1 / 21.3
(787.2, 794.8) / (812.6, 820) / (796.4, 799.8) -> 0.11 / 22.2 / 21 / 21.9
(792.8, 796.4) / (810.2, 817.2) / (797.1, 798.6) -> 0.03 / 21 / 21.2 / 21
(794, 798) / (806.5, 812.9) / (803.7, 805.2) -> 0.05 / 20.8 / 21.7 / 21.4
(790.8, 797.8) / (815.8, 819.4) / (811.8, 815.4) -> 0.04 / 20.9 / 21.6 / 21.5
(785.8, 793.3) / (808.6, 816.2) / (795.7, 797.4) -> 0.07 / 22.1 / 21.3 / 21.8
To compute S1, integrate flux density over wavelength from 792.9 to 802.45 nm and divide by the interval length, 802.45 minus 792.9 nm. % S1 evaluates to 20.6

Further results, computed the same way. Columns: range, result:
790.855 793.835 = 21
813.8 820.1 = 21.1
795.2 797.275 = 20.9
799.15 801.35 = 19.6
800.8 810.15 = 20.8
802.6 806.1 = 20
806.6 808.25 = 21.1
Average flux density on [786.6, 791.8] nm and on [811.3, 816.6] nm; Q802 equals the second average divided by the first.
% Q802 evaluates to 0.91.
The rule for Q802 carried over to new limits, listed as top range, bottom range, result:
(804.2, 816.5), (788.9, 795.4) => 0.97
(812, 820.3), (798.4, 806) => 1.05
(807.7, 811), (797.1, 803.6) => 1.08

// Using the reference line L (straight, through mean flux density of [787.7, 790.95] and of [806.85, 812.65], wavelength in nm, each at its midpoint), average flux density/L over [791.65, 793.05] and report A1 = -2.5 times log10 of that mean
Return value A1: 0.14 mag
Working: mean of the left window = 23.6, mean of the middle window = 20.5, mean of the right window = 21.8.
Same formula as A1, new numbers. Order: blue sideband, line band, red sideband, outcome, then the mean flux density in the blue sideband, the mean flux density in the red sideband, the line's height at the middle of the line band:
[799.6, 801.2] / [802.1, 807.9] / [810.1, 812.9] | 0.02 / 19.9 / 22.3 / 20.9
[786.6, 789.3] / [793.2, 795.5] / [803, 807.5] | 0.05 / 22.6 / 20.4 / 21.8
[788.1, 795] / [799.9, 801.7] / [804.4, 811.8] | 0.05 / 22.1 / 21.3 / 21.7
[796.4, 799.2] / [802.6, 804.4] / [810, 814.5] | 0.05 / 20.2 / 21.7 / 20.8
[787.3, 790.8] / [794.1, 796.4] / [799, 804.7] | 0.05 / 23.5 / 20.3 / 22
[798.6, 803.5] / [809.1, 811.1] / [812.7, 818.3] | -0.10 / 20.1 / 20.8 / 20.5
